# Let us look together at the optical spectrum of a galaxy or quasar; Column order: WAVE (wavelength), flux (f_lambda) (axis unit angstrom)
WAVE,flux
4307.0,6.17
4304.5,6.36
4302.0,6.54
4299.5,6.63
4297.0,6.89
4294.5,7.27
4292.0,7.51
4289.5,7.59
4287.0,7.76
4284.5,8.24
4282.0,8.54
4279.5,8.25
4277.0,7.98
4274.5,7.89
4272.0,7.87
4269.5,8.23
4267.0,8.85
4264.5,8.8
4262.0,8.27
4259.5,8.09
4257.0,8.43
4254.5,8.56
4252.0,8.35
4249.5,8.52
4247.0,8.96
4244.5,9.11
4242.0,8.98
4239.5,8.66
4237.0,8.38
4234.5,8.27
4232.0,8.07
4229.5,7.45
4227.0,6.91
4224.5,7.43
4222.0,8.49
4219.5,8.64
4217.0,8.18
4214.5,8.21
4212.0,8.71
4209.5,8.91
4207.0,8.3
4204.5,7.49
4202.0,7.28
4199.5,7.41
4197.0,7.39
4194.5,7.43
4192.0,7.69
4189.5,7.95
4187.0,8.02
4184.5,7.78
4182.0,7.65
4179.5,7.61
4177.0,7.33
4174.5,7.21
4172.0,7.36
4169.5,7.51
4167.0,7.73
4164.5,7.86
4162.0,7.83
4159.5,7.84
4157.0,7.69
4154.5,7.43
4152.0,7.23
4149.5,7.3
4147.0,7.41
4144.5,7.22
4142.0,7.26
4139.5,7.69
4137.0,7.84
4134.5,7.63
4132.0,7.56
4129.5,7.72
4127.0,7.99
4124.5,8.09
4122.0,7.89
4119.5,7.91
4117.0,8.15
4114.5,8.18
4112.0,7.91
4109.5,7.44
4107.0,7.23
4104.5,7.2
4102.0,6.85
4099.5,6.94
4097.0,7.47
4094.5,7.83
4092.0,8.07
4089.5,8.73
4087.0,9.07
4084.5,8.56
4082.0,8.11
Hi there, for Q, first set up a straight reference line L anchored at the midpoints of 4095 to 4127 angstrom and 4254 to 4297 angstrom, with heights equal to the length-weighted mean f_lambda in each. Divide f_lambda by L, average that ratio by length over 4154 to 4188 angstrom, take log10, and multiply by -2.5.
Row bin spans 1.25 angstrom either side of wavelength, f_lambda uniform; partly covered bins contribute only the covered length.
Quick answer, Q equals 0.02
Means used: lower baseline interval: 7.63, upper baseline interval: 8.08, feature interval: 7.63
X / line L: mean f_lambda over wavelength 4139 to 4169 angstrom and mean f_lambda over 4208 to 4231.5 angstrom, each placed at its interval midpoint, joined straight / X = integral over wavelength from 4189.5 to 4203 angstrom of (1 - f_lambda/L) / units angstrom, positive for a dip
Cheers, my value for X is 0.7 angstrom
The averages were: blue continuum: 7.54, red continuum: 8.1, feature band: 7.49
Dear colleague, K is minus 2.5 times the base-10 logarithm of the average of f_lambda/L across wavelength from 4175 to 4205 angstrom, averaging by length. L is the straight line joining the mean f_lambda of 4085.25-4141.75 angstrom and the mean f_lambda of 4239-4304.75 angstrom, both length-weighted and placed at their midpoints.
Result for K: 0.05 mag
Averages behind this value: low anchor 7.79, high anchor 8.06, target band 7.58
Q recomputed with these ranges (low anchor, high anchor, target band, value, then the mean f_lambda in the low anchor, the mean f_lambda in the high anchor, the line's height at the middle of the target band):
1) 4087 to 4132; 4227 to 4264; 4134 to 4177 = 0.064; 7.77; 8.39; 7.98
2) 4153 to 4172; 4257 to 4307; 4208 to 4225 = -0.095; 7.67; 7.74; 7.7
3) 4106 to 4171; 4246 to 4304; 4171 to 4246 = -0.016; 7.68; 7.98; 7.83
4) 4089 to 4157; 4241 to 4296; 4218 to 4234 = 0.030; 7.62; 8.27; 8.08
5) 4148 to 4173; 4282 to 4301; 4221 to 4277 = -0.108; 7.58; 7.48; 7.51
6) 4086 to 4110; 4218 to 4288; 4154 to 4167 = 0.024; 7.68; 8.29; 7.92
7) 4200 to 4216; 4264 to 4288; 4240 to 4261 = -0.056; 8.12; 8.23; 8.19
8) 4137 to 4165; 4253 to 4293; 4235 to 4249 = -0.098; 7.53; 8.18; 8.02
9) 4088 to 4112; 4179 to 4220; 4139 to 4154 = 0.056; 7.56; 7.91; 7.73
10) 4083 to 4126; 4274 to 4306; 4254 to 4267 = -0.126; 7.86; 7.48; 7.54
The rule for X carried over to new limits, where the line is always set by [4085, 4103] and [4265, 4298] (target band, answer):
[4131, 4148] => 0.8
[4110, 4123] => -0.1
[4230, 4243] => -0.8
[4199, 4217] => -0.4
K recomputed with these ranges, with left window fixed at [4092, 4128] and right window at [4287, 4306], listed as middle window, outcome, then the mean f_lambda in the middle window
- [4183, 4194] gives -0.06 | 7.83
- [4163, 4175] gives -0.02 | 7.56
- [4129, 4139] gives -0.02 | 7.69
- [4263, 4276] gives -0.17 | 8.32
